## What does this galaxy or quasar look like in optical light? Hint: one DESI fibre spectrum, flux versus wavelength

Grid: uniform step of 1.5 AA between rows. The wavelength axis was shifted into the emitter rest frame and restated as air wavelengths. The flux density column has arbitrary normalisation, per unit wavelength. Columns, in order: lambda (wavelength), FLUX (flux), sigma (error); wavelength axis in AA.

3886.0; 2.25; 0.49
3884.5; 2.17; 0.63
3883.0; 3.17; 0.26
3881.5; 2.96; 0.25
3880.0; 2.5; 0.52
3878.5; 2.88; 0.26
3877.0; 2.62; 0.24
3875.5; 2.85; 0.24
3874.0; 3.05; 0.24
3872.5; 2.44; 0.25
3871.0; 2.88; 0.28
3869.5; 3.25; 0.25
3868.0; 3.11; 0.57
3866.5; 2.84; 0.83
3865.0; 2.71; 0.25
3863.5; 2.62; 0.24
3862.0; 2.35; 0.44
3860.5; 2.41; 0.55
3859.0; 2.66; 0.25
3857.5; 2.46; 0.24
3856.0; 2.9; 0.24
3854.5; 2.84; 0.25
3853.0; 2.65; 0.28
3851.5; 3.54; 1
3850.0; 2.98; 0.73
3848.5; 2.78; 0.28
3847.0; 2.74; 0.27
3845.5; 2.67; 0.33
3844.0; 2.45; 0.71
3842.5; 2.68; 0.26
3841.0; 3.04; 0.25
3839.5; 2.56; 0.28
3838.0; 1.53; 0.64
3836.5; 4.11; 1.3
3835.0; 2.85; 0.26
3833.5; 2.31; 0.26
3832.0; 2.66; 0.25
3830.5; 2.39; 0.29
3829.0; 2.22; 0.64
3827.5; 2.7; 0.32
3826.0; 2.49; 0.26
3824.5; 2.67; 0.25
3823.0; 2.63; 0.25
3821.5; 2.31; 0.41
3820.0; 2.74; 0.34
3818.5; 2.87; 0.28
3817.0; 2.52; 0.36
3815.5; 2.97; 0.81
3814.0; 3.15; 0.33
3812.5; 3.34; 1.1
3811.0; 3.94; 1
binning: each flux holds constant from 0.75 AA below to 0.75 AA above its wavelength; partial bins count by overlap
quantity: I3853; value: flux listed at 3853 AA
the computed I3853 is 2.65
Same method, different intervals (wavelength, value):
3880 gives 2.5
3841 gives 3.04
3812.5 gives 3.34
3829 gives 2.22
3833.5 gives 2.31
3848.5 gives 2.78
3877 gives 2.62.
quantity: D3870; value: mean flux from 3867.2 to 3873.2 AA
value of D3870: 2.92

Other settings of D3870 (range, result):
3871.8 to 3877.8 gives 2.74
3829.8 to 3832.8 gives 2.52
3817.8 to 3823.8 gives 2.64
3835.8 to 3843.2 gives 2.78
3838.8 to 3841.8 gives 2.8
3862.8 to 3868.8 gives 2.83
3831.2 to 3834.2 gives 2.49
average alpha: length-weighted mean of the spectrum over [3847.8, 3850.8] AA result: 2.89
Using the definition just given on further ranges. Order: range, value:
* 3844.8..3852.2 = 2.94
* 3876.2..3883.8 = 2.82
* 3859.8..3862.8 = 2.38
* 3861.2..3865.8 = 2.56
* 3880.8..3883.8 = 3.05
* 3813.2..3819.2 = 2.88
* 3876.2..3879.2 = 2.75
